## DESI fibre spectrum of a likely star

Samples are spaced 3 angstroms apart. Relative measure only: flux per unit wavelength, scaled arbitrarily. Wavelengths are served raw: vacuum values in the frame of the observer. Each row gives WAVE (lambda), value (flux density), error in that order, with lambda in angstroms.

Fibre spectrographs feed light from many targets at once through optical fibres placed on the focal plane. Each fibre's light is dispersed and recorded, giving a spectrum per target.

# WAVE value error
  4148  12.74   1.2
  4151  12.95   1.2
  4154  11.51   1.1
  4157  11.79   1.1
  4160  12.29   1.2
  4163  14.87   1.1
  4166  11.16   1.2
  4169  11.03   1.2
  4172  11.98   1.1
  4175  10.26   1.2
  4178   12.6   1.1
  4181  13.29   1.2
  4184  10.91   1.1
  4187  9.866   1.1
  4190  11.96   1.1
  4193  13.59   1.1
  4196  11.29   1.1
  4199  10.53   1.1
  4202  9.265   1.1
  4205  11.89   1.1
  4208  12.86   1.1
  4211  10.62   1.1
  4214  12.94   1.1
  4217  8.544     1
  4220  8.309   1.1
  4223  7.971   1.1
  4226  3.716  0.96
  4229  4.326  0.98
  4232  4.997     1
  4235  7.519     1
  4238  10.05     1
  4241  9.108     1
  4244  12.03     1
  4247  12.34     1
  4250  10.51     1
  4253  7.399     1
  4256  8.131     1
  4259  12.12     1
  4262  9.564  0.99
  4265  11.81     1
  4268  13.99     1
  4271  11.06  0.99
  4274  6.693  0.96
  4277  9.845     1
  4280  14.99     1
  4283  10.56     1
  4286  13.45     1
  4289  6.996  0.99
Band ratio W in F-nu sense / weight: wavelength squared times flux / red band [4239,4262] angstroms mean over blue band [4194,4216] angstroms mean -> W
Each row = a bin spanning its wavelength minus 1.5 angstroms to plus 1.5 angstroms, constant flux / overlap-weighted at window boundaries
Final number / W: 0.9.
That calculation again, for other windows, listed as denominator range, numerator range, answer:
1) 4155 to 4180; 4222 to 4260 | 0.73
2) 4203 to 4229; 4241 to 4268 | 1.16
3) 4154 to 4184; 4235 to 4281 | 0.91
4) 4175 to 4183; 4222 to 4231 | 0.43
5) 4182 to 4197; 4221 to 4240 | 0.58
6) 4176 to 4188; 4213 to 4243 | 0.68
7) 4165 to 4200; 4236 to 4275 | 0.93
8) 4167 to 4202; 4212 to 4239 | 0.68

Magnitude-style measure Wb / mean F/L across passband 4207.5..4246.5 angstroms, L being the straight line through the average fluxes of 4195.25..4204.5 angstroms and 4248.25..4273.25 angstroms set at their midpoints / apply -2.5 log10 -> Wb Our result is 0.20 mag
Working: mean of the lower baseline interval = 10.5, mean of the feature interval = 8.68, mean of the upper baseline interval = 10.5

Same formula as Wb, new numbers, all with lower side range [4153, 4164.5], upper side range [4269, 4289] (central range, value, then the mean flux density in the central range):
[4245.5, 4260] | 0.125 mag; 10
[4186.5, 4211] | 0.059 mag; 11.4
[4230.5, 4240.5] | 0.439 mag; 7.68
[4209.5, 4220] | 0.144 mag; 10.4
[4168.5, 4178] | 0.101 mag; 11.3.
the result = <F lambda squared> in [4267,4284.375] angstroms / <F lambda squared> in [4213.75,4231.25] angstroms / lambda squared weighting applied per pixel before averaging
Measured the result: 1.6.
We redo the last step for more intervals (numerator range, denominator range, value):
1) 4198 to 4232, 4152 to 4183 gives 0.76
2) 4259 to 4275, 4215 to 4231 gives 1.65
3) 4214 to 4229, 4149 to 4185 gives 0.63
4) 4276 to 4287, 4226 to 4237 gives 2.26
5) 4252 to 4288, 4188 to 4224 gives 1.03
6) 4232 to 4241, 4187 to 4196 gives 0.70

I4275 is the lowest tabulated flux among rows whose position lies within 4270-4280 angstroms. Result 6.693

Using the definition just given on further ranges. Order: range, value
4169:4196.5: 9.866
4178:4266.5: 3.716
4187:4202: 9.265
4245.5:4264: 7.399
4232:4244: 4.997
